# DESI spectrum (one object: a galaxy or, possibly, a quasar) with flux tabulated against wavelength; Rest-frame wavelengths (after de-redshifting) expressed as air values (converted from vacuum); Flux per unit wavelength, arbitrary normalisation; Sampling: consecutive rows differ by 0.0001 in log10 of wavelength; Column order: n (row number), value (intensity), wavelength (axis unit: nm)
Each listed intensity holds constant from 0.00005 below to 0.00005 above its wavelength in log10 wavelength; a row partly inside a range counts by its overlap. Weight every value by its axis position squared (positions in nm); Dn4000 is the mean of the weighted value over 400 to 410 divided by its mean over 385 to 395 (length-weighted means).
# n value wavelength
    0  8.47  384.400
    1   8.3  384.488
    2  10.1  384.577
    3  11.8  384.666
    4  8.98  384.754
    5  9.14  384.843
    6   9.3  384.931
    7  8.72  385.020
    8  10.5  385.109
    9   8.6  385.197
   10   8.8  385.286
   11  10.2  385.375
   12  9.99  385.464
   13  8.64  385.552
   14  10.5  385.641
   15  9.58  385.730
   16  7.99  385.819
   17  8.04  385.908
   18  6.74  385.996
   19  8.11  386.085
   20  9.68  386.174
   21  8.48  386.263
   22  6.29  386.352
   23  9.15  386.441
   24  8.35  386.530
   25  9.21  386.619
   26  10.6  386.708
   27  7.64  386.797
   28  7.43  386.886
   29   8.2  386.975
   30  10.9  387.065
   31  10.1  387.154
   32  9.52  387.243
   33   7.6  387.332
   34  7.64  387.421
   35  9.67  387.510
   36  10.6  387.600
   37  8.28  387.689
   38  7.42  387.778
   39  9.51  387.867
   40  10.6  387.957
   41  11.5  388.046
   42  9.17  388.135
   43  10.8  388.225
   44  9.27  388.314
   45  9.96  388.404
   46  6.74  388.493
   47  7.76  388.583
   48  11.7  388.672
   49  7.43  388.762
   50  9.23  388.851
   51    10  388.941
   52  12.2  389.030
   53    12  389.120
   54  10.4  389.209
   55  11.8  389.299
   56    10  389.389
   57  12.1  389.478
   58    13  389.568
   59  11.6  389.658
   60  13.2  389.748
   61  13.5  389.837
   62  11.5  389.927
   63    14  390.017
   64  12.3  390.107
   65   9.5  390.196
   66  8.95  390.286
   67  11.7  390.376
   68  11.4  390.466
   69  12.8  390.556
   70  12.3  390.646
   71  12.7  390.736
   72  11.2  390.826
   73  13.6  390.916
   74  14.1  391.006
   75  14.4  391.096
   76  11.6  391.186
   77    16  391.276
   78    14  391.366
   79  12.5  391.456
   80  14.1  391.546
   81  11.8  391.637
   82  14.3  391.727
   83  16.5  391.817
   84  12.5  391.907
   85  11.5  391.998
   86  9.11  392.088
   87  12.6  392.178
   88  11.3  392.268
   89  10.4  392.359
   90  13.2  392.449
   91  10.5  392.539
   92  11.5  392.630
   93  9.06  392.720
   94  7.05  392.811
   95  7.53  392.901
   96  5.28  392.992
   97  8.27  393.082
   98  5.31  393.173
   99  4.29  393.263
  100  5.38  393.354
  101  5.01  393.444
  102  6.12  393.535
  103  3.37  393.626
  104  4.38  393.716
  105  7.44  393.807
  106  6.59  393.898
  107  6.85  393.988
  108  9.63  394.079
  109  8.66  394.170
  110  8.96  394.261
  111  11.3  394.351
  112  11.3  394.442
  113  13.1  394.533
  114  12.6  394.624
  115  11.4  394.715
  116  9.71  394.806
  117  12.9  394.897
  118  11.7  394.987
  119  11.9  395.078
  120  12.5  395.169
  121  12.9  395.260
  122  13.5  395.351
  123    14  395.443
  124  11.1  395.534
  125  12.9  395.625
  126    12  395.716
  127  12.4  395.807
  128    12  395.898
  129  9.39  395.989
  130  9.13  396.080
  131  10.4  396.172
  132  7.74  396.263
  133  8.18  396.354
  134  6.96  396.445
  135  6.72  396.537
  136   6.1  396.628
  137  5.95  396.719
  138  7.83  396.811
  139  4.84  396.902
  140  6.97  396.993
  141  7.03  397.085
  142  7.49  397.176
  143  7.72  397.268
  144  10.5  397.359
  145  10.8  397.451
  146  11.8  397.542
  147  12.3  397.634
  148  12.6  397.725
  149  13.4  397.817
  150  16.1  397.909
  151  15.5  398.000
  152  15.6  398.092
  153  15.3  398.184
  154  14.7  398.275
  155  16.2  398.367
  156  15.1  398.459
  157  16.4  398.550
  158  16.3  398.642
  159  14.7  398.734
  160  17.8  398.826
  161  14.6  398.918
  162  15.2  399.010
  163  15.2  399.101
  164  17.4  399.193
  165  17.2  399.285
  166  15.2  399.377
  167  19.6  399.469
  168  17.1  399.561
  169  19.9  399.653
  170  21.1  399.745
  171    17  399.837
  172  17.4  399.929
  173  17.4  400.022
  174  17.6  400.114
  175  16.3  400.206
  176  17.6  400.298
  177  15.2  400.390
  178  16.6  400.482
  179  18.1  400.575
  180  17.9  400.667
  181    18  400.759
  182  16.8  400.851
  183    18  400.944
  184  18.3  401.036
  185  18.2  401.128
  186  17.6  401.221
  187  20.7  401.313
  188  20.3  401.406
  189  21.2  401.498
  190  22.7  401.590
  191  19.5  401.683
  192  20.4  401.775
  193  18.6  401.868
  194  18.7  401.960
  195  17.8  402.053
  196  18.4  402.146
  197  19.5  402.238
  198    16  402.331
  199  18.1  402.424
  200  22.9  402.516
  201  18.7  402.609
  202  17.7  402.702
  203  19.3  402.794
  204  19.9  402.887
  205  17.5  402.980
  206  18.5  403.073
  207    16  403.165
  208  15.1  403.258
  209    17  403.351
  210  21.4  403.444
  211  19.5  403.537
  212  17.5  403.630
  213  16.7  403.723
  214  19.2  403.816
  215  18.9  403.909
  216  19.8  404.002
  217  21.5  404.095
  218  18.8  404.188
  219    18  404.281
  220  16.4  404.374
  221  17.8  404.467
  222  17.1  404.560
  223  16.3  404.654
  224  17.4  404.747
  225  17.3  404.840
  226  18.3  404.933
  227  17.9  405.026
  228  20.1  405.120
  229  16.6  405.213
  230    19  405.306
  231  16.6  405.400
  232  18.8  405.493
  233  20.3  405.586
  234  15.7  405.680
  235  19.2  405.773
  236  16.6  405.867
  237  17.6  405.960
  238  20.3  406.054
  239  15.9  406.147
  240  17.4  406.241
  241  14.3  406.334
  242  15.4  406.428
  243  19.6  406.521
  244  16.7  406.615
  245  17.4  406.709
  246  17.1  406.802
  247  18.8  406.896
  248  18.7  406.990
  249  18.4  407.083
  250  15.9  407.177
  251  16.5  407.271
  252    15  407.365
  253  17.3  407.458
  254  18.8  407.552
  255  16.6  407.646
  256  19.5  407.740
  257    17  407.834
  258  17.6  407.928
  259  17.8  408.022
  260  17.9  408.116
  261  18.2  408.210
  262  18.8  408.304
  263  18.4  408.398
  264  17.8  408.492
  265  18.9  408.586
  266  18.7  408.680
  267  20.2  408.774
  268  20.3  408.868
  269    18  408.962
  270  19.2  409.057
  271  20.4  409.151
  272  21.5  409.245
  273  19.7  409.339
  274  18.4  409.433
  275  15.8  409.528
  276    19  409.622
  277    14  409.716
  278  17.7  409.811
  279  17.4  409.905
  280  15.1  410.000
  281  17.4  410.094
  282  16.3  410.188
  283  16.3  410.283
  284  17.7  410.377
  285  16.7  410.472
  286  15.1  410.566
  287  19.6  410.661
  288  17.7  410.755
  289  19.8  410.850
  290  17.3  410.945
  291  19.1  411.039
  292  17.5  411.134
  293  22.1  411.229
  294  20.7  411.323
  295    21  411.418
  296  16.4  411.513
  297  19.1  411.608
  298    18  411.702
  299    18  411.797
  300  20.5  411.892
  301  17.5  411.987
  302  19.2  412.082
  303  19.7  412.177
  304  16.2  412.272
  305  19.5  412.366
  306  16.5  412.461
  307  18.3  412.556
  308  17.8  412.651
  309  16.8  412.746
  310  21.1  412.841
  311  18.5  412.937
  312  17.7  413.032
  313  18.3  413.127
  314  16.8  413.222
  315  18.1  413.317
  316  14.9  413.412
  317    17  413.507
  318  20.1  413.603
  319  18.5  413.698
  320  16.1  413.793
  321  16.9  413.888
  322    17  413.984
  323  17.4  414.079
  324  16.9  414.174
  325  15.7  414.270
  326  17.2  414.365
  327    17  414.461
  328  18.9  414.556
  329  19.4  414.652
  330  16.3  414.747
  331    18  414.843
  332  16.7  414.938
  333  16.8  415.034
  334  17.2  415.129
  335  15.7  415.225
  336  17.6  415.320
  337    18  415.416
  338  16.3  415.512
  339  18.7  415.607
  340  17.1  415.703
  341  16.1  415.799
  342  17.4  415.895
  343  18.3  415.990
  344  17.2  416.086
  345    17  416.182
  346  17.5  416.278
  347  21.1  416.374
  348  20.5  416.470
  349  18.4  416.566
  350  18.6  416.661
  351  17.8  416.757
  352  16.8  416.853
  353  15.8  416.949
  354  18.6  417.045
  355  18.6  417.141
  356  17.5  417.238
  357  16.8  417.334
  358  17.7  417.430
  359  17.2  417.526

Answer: 1.95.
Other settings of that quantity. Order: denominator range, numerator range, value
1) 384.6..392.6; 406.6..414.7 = 1.90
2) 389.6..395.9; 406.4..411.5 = 1.80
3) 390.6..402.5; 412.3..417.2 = 1.47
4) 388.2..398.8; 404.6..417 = 1.80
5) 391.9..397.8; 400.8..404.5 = 2.07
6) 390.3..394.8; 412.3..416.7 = 1.91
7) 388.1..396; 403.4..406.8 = 1.79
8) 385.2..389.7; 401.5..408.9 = 2.10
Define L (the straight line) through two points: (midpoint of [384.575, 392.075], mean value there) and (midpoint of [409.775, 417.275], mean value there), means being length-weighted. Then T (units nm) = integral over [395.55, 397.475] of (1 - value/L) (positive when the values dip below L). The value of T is 0.617 nm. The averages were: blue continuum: 10.5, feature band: 8.73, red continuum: 17.8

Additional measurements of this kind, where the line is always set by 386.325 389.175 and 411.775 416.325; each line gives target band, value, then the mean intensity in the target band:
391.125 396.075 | 0.32 nm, 10.4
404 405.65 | -0.39 nm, 18.2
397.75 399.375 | -0.37 nm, 15.6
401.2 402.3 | -0.47 nm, 19.6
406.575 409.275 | -0.43 nm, 18.2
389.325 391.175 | -0.38 nm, 12.2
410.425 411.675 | -0.15 nm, 18.6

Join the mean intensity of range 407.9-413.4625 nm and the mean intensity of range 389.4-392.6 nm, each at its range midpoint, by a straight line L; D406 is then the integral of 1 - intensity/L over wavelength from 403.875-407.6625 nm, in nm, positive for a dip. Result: -0.22 nm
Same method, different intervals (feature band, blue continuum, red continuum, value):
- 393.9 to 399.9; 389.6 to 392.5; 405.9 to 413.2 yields 0.85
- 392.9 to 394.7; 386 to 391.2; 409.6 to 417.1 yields 0.65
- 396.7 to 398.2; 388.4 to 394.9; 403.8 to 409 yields 0.31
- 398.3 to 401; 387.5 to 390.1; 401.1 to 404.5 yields 0.00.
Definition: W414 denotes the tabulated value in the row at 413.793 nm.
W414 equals 16.1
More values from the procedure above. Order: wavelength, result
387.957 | 10.6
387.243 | 9.52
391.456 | 12.5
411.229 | 22.1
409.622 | 19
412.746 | 16.8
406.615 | 16.7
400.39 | 15.2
